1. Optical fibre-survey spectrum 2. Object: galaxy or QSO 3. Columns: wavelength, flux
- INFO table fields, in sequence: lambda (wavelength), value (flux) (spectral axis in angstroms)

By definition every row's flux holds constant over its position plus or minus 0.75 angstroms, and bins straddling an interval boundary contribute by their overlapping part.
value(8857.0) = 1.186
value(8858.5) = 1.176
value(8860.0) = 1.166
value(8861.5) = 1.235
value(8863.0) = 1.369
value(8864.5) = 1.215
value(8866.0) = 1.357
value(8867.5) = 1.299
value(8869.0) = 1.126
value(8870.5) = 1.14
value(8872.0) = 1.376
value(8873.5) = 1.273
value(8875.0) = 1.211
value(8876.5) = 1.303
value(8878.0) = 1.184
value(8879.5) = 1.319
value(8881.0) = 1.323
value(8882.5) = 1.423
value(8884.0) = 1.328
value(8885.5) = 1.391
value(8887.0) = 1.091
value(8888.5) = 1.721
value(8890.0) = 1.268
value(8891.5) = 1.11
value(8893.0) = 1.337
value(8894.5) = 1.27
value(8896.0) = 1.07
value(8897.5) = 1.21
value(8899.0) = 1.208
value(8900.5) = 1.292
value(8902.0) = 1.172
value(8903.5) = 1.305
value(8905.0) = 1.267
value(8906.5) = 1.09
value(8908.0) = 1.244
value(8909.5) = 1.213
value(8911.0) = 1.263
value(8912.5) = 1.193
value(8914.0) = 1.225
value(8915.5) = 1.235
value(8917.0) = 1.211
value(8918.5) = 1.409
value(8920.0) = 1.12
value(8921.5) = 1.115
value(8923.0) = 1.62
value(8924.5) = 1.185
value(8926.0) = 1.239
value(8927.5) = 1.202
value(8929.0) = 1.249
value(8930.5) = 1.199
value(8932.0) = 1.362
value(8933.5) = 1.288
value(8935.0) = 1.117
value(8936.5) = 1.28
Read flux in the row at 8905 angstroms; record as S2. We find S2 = 1.267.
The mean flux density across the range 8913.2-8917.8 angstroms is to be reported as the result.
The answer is 1.23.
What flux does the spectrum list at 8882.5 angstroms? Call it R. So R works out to 1.423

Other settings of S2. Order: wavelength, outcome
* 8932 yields 1.362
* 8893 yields 1.337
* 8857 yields 1.186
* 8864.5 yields 1.215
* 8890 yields 1.268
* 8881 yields 1.323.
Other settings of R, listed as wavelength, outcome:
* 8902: 1.172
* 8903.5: 1.305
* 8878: 1.184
